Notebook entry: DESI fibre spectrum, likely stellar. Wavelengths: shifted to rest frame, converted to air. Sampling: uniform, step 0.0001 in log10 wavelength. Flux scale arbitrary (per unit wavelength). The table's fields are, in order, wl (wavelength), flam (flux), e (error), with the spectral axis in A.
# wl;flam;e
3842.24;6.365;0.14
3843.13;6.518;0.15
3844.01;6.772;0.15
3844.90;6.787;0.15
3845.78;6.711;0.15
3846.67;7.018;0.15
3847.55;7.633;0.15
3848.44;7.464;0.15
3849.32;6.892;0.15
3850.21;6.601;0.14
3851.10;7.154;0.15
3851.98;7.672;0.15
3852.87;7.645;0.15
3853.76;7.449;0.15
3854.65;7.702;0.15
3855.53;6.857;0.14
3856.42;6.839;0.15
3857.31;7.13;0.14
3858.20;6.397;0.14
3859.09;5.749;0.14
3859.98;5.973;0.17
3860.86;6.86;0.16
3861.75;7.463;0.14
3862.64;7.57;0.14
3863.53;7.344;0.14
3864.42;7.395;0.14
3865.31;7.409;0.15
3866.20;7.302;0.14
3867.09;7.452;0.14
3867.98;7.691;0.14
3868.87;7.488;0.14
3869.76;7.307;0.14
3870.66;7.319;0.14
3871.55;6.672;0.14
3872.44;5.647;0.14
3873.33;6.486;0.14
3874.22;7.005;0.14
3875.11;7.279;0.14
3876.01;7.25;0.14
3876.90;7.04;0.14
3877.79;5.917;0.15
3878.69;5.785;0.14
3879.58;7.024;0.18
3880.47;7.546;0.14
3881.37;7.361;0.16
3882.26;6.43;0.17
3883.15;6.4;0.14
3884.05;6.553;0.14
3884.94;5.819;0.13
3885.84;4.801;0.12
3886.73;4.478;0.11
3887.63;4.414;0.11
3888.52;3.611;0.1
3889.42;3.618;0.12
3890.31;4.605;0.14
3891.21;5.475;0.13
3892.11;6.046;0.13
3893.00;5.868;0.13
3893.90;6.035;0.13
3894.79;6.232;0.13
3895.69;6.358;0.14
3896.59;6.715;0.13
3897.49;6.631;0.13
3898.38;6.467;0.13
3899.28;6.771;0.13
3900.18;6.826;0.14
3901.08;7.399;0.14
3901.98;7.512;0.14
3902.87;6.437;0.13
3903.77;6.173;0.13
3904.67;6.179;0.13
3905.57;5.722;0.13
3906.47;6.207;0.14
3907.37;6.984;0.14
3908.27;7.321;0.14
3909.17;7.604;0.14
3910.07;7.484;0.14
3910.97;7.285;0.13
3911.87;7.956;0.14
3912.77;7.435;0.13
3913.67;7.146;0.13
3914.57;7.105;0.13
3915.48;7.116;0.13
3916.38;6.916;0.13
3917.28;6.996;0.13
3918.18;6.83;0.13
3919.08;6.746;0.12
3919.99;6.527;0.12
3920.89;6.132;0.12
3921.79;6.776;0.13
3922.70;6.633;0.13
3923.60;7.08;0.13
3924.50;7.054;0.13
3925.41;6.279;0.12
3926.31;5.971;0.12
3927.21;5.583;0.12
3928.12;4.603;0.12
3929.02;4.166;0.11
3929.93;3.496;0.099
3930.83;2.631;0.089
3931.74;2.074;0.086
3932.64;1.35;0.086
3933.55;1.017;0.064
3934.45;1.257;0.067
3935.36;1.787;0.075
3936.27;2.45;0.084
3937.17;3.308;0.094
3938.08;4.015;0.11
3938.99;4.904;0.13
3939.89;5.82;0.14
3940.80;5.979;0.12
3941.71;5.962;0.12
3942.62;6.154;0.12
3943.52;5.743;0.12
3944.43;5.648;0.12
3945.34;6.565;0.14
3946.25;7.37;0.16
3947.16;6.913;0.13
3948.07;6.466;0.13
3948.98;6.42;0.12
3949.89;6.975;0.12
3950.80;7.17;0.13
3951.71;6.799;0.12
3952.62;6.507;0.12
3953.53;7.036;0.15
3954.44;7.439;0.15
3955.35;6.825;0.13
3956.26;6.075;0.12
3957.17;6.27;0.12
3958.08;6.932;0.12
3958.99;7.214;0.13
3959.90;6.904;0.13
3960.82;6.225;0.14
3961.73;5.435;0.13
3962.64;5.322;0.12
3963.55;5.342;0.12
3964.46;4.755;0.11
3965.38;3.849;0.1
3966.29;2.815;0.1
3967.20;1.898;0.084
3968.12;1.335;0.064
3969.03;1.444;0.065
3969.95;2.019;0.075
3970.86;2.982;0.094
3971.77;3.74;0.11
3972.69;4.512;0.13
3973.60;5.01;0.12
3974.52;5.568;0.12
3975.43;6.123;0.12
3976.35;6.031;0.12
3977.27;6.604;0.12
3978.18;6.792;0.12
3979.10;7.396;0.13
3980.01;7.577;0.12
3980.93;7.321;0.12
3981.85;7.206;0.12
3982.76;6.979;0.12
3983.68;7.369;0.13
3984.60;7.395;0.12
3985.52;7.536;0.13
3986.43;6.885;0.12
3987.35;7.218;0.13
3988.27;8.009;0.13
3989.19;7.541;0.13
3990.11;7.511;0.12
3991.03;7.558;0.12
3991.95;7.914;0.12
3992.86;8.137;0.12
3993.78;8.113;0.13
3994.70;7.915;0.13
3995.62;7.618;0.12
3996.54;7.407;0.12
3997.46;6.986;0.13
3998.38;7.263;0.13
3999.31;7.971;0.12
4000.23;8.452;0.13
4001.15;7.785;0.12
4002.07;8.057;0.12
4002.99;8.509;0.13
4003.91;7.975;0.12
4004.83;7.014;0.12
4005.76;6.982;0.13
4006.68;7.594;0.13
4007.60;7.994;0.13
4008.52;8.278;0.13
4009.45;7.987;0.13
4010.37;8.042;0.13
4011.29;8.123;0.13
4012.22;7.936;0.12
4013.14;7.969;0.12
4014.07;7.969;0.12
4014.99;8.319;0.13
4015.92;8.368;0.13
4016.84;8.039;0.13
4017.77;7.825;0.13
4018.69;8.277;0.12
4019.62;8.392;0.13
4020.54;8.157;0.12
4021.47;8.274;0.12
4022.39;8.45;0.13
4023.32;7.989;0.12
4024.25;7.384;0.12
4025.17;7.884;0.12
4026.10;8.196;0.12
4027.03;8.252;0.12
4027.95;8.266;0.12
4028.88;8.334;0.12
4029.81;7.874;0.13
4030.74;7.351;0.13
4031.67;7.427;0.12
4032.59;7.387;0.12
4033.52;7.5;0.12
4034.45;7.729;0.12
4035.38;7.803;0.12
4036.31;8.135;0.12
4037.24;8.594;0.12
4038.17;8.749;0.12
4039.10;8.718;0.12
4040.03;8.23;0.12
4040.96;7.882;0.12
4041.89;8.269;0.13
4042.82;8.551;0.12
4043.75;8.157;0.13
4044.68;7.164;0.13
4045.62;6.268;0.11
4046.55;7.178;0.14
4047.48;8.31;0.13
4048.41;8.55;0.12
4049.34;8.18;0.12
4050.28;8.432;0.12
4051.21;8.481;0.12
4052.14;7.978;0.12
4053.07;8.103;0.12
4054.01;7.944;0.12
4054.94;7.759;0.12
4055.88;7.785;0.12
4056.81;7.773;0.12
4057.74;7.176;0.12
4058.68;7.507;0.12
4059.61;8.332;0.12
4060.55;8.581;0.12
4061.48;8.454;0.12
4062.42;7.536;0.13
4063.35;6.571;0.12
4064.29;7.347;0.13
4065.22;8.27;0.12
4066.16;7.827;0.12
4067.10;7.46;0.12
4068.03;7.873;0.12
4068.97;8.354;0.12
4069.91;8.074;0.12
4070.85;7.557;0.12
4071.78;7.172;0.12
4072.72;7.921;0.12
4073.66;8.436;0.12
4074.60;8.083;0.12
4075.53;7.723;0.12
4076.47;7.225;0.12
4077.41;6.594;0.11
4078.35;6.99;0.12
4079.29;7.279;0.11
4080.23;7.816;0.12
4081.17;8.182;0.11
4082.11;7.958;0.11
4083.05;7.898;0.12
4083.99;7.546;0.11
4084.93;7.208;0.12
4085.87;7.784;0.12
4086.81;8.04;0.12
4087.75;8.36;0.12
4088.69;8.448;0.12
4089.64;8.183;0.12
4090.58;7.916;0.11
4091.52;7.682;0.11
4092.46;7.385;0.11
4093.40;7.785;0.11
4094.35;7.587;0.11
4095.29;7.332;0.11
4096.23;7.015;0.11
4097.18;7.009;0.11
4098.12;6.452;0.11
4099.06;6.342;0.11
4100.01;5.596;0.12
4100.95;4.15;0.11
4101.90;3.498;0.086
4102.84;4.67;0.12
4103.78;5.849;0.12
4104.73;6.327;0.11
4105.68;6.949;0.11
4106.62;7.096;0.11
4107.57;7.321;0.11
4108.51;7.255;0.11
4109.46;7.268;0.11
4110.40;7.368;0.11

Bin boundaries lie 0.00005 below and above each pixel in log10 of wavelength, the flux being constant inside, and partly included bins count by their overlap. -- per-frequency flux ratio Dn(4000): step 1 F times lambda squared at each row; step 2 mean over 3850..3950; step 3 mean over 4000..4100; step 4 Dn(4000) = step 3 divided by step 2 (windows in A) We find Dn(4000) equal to 1.4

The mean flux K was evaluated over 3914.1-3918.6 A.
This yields 6.99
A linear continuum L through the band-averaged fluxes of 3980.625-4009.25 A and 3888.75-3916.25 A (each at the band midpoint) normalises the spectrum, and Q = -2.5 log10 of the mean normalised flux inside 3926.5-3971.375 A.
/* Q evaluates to 0.41 mag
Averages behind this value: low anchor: 6.54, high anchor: 7.63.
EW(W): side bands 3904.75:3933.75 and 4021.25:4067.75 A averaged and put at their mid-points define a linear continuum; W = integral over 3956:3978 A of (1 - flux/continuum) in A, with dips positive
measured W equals 6.3 A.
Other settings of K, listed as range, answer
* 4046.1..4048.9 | 8.04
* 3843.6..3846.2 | 6.76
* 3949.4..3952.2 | 6.97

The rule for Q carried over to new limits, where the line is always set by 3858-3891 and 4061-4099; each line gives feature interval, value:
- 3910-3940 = 0.27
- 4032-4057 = -0.08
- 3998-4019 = -0.10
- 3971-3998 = 0.03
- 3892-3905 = 0.01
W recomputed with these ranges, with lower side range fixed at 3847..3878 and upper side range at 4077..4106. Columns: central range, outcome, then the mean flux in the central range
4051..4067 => -1.8 A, 7.83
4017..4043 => -3.8 A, 8.06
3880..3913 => 3.6 A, 6.29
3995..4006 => -1.0 A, 7.68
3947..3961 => 0.6 A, 6.77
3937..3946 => 2.0 A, 5.52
